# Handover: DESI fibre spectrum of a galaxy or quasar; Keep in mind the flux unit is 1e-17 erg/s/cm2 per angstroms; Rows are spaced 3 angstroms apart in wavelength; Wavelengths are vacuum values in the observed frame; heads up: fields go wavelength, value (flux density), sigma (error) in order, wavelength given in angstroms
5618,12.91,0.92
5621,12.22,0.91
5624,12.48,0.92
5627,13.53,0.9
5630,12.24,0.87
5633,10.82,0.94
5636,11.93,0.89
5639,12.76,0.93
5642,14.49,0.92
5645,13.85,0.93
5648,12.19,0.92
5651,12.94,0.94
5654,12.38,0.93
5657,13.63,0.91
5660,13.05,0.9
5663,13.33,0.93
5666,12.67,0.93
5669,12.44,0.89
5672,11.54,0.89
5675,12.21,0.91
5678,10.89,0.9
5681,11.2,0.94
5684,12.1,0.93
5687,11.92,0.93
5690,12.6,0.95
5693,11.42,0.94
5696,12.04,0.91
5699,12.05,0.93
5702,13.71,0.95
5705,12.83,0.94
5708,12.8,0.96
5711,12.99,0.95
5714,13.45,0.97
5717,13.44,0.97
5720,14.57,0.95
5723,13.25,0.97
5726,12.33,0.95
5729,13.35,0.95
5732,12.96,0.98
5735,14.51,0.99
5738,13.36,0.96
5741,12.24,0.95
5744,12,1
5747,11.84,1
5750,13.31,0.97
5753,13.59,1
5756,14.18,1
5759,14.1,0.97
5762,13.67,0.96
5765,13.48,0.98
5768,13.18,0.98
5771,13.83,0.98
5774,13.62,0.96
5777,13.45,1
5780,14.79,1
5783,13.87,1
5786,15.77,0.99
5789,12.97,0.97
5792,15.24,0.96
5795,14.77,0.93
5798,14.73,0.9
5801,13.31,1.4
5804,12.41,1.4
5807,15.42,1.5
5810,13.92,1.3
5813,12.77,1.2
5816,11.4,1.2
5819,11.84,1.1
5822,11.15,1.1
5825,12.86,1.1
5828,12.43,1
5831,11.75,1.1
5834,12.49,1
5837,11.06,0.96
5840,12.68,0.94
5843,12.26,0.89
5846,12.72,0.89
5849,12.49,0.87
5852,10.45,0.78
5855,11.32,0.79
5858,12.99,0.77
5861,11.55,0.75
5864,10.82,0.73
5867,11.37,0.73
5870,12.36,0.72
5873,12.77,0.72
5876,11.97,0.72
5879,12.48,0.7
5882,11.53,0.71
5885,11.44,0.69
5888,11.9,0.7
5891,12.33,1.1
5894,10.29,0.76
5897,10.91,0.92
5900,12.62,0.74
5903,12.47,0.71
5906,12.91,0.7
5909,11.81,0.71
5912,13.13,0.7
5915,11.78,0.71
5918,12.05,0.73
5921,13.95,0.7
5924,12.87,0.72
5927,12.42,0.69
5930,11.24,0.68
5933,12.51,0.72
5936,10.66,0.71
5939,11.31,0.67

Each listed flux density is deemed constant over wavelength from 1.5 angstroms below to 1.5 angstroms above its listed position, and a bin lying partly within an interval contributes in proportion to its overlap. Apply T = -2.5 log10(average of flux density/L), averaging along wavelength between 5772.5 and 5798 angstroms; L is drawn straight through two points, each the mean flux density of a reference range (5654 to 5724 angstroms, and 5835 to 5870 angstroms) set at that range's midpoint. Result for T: -0.18 mag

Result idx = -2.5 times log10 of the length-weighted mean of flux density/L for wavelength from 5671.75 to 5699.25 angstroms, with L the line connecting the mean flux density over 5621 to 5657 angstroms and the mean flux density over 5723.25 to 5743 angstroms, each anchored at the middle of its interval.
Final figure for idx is 0.10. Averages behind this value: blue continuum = 12.7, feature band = 11.8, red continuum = 13.1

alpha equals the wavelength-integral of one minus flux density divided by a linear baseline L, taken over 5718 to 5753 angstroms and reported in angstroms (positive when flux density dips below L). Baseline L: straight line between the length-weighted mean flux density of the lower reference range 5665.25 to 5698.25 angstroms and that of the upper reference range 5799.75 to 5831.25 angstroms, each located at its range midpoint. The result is -2.52 angstroms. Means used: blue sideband 11.9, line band 13.1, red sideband 12.7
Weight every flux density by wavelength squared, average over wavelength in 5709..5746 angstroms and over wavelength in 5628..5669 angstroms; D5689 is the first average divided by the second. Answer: 1.06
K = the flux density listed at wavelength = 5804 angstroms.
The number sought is 12.41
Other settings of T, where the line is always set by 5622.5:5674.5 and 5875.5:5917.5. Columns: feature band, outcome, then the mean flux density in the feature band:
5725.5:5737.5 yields -0.076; 13.4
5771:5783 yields -0.132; 13.9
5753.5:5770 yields -0.112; 13.7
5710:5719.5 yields -0.078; 13.4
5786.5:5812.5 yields -0.152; 14.1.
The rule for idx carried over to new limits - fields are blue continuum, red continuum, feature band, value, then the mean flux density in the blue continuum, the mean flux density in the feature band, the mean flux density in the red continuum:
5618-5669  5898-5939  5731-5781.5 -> -0.07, 12.8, 13.4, 12.3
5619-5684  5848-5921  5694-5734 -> -0.06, 12.5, 13.1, 11.9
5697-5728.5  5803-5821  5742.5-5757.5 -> 0.01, 13.1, 13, 12.9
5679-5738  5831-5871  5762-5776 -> -0.09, 12.8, 13.5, 11.9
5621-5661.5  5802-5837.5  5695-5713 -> -0.01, 12.8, 12.8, 12.5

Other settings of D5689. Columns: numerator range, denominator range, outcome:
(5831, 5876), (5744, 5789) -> 0.90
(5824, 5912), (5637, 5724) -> 1.01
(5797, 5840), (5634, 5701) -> 1.07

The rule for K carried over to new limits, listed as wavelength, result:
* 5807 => 15.42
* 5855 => 11.32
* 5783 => 13.87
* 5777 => 13.45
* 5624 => 12.48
